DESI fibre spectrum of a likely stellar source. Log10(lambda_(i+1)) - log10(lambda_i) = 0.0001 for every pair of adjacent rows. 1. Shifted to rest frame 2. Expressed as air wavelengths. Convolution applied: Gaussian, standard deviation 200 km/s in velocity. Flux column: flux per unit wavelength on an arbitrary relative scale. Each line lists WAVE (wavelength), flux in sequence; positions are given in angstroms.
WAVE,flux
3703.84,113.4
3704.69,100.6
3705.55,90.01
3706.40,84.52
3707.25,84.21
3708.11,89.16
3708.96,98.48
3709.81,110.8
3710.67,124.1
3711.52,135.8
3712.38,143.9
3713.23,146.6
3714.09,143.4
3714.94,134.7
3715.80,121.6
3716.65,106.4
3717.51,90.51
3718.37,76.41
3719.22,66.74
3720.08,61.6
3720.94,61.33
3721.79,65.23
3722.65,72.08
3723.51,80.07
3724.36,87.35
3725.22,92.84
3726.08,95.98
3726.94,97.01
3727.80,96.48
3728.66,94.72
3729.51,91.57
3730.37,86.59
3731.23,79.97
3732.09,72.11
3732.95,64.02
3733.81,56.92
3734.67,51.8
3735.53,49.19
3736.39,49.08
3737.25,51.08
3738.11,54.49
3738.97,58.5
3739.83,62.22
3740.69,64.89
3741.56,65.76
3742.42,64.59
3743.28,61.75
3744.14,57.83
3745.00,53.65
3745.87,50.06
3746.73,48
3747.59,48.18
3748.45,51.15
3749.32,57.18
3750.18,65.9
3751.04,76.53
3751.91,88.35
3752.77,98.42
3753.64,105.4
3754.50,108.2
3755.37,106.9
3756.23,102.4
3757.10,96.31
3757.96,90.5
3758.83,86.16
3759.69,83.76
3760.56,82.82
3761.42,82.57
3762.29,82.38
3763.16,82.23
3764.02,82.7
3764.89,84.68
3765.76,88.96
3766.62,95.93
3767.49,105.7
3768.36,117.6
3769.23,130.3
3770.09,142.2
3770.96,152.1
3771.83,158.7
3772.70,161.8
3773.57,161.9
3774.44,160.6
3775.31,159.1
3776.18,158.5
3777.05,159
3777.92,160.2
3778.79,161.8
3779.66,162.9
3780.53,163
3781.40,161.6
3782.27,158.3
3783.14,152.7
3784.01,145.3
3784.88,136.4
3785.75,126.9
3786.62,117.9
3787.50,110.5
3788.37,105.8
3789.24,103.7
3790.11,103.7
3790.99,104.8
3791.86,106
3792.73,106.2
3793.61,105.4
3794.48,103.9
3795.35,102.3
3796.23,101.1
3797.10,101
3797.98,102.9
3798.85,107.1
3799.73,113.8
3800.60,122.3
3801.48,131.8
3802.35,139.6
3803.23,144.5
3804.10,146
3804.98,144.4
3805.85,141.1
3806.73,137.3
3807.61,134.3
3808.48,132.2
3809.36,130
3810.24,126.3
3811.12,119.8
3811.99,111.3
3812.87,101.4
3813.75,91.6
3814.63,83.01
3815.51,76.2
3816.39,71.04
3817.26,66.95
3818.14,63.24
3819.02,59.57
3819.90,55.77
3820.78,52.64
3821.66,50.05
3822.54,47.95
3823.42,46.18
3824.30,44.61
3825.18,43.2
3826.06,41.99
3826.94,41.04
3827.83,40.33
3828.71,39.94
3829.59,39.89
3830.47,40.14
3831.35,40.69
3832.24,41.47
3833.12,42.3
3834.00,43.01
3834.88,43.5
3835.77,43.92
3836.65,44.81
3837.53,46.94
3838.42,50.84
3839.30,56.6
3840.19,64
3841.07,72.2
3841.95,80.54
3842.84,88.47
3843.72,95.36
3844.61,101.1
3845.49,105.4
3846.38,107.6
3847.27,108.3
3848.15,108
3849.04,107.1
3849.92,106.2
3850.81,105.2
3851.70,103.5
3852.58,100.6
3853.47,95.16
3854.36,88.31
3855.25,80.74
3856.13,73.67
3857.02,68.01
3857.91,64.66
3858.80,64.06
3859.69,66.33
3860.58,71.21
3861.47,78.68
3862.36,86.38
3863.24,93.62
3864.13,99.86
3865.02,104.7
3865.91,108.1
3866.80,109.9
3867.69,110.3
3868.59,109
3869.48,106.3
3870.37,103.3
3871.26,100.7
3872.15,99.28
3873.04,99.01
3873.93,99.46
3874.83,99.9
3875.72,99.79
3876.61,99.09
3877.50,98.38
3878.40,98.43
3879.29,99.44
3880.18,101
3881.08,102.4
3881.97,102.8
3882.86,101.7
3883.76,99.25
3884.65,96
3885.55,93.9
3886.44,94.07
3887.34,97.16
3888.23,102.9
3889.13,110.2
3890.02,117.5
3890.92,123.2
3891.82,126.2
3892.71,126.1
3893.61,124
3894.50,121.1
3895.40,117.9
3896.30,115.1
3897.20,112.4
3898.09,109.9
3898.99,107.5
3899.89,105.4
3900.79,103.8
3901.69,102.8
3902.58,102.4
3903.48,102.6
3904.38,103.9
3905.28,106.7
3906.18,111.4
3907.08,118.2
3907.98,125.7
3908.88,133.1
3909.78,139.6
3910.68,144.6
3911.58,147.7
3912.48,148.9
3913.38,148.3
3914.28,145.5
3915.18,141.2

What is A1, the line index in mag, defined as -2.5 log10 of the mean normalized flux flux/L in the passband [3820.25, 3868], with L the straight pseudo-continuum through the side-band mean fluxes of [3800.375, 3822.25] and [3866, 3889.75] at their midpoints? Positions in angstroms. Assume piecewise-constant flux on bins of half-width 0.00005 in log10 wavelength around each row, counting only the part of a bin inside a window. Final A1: 0.39 mag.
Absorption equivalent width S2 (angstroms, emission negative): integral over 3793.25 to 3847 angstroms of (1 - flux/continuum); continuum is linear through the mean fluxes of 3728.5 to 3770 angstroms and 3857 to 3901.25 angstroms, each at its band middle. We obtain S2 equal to 3.97 angstroms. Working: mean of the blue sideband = 77.4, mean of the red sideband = 101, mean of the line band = 83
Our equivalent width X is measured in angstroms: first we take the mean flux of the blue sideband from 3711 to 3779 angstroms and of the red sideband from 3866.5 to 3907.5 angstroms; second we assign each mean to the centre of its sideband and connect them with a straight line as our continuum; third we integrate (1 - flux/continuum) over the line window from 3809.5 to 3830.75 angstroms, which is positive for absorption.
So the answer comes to 7.3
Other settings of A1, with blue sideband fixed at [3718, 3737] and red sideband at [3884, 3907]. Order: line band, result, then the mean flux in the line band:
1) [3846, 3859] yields 0.089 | 92.5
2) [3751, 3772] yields -0.228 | 101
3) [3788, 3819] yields -0.217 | 110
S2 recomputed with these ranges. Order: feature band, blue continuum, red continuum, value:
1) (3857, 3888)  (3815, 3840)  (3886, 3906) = -2.1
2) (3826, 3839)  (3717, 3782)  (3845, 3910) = 7.4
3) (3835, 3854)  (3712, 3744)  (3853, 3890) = 1.6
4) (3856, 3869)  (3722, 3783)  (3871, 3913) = 2.4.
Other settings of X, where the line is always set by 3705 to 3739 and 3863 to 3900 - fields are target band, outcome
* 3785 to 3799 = -1.67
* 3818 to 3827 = 4.51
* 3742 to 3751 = 3.39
